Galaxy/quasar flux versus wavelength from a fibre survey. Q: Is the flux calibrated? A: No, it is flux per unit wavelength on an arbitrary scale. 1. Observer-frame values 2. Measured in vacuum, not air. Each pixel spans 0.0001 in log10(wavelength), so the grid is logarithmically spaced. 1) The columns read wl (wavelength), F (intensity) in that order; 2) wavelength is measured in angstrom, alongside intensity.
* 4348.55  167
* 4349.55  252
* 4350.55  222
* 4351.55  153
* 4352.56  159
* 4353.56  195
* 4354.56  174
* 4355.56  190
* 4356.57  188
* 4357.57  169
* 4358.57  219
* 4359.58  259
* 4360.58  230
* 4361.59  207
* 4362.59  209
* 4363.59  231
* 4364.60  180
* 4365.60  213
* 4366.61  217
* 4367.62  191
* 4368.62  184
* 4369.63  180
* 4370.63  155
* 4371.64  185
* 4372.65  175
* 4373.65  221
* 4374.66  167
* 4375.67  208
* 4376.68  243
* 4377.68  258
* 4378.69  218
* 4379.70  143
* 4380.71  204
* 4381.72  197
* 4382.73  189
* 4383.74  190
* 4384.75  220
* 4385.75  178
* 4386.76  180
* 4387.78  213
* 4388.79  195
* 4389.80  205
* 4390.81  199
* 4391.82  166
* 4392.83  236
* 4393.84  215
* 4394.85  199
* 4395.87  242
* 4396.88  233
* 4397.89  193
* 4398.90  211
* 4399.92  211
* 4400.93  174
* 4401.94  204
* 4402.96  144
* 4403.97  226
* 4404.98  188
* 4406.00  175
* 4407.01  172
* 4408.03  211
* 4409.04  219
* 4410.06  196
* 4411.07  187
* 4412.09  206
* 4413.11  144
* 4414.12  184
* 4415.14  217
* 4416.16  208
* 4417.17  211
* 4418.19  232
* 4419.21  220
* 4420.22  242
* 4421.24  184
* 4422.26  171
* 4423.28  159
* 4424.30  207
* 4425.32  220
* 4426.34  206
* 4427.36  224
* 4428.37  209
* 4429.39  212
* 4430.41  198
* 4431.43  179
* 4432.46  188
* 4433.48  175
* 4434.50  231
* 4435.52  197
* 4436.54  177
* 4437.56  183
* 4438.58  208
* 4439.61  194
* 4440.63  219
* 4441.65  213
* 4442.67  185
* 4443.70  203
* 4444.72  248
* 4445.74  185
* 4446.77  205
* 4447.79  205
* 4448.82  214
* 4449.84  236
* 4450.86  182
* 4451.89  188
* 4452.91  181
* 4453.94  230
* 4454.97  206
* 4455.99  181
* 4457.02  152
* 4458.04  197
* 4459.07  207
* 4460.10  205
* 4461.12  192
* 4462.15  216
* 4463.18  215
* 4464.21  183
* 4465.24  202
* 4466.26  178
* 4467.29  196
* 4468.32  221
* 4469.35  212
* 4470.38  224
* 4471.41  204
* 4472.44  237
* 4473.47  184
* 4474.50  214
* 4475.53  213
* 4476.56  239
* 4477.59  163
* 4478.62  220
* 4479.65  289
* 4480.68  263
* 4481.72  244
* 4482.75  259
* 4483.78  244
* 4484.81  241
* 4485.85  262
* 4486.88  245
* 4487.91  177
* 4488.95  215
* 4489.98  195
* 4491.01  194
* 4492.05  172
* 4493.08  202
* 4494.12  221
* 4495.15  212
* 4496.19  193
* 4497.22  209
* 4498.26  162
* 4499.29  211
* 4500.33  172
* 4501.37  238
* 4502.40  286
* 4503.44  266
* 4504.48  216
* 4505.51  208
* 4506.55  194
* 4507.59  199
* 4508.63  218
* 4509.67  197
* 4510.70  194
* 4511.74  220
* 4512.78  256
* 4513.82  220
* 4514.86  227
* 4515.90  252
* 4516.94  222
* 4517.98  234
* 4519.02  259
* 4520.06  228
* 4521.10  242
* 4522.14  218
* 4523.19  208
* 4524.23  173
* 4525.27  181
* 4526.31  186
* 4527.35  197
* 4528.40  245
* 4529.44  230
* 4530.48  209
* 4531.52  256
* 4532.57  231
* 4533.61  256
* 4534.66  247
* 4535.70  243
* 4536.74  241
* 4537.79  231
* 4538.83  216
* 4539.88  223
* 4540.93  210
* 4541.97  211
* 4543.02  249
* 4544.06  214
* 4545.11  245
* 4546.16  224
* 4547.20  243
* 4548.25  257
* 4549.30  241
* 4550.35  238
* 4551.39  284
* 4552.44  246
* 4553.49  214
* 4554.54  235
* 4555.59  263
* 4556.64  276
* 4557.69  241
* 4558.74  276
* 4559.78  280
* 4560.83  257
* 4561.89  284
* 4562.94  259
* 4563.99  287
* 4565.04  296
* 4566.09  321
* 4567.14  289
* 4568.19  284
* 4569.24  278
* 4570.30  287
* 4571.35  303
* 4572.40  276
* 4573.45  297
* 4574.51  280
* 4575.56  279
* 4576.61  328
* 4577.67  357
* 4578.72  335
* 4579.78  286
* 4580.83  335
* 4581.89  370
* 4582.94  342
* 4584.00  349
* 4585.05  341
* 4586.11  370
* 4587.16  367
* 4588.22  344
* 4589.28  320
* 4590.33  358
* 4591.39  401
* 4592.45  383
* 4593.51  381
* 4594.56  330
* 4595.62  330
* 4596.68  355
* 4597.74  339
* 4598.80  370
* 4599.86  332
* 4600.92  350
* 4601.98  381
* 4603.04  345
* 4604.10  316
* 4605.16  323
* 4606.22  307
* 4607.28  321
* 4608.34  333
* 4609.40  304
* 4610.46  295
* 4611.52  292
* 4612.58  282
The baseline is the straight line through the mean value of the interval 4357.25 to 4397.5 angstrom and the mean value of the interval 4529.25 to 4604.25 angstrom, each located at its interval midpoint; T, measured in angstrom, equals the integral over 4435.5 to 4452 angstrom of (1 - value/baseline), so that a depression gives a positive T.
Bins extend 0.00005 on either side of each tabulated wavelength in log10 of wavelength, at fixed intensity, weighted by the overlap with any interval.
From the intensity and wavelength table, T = 2.2 angstrom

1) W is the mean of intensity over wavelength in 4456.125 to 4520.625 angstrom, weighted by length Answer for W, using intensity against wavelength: 216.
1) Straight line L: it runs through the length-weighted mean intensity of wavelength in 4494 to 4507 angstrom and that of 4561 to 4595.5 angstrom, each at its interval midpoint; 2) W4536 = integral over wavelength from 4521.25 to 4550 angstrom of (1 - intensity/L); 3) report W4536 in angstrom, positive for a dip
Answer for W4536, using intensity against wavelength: 4.1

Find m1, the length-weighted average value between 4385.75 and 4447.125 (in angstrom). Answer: 200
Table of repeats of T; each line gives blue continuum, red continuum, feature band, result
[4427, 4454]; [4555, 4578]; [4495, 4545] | 6.5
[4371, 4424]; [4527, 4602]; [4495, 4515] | 3.2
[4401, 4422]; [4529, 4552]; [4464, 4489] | -0.5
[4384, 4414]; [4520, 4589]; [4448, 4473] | 2.5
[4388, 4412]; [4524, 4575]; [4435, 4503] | 4.2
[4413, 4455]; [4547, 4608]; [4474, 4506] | 3.0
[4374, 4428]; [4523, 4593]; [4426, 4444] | 1.4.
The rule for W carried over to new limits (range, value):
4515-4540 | 226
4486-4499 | 202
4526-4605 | 288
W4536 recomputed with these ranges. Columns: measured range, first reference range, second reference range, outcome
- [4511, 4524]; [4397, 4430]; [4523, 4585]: 0.8 angstrom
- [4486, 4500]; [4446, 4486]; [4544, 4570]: 1.6 angstrom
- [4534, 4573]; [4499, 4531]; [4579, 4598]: 4.4 angstrom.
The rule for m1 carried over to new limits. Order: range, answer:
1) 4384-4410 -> 200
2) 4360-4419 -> 200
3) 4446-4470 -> 200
